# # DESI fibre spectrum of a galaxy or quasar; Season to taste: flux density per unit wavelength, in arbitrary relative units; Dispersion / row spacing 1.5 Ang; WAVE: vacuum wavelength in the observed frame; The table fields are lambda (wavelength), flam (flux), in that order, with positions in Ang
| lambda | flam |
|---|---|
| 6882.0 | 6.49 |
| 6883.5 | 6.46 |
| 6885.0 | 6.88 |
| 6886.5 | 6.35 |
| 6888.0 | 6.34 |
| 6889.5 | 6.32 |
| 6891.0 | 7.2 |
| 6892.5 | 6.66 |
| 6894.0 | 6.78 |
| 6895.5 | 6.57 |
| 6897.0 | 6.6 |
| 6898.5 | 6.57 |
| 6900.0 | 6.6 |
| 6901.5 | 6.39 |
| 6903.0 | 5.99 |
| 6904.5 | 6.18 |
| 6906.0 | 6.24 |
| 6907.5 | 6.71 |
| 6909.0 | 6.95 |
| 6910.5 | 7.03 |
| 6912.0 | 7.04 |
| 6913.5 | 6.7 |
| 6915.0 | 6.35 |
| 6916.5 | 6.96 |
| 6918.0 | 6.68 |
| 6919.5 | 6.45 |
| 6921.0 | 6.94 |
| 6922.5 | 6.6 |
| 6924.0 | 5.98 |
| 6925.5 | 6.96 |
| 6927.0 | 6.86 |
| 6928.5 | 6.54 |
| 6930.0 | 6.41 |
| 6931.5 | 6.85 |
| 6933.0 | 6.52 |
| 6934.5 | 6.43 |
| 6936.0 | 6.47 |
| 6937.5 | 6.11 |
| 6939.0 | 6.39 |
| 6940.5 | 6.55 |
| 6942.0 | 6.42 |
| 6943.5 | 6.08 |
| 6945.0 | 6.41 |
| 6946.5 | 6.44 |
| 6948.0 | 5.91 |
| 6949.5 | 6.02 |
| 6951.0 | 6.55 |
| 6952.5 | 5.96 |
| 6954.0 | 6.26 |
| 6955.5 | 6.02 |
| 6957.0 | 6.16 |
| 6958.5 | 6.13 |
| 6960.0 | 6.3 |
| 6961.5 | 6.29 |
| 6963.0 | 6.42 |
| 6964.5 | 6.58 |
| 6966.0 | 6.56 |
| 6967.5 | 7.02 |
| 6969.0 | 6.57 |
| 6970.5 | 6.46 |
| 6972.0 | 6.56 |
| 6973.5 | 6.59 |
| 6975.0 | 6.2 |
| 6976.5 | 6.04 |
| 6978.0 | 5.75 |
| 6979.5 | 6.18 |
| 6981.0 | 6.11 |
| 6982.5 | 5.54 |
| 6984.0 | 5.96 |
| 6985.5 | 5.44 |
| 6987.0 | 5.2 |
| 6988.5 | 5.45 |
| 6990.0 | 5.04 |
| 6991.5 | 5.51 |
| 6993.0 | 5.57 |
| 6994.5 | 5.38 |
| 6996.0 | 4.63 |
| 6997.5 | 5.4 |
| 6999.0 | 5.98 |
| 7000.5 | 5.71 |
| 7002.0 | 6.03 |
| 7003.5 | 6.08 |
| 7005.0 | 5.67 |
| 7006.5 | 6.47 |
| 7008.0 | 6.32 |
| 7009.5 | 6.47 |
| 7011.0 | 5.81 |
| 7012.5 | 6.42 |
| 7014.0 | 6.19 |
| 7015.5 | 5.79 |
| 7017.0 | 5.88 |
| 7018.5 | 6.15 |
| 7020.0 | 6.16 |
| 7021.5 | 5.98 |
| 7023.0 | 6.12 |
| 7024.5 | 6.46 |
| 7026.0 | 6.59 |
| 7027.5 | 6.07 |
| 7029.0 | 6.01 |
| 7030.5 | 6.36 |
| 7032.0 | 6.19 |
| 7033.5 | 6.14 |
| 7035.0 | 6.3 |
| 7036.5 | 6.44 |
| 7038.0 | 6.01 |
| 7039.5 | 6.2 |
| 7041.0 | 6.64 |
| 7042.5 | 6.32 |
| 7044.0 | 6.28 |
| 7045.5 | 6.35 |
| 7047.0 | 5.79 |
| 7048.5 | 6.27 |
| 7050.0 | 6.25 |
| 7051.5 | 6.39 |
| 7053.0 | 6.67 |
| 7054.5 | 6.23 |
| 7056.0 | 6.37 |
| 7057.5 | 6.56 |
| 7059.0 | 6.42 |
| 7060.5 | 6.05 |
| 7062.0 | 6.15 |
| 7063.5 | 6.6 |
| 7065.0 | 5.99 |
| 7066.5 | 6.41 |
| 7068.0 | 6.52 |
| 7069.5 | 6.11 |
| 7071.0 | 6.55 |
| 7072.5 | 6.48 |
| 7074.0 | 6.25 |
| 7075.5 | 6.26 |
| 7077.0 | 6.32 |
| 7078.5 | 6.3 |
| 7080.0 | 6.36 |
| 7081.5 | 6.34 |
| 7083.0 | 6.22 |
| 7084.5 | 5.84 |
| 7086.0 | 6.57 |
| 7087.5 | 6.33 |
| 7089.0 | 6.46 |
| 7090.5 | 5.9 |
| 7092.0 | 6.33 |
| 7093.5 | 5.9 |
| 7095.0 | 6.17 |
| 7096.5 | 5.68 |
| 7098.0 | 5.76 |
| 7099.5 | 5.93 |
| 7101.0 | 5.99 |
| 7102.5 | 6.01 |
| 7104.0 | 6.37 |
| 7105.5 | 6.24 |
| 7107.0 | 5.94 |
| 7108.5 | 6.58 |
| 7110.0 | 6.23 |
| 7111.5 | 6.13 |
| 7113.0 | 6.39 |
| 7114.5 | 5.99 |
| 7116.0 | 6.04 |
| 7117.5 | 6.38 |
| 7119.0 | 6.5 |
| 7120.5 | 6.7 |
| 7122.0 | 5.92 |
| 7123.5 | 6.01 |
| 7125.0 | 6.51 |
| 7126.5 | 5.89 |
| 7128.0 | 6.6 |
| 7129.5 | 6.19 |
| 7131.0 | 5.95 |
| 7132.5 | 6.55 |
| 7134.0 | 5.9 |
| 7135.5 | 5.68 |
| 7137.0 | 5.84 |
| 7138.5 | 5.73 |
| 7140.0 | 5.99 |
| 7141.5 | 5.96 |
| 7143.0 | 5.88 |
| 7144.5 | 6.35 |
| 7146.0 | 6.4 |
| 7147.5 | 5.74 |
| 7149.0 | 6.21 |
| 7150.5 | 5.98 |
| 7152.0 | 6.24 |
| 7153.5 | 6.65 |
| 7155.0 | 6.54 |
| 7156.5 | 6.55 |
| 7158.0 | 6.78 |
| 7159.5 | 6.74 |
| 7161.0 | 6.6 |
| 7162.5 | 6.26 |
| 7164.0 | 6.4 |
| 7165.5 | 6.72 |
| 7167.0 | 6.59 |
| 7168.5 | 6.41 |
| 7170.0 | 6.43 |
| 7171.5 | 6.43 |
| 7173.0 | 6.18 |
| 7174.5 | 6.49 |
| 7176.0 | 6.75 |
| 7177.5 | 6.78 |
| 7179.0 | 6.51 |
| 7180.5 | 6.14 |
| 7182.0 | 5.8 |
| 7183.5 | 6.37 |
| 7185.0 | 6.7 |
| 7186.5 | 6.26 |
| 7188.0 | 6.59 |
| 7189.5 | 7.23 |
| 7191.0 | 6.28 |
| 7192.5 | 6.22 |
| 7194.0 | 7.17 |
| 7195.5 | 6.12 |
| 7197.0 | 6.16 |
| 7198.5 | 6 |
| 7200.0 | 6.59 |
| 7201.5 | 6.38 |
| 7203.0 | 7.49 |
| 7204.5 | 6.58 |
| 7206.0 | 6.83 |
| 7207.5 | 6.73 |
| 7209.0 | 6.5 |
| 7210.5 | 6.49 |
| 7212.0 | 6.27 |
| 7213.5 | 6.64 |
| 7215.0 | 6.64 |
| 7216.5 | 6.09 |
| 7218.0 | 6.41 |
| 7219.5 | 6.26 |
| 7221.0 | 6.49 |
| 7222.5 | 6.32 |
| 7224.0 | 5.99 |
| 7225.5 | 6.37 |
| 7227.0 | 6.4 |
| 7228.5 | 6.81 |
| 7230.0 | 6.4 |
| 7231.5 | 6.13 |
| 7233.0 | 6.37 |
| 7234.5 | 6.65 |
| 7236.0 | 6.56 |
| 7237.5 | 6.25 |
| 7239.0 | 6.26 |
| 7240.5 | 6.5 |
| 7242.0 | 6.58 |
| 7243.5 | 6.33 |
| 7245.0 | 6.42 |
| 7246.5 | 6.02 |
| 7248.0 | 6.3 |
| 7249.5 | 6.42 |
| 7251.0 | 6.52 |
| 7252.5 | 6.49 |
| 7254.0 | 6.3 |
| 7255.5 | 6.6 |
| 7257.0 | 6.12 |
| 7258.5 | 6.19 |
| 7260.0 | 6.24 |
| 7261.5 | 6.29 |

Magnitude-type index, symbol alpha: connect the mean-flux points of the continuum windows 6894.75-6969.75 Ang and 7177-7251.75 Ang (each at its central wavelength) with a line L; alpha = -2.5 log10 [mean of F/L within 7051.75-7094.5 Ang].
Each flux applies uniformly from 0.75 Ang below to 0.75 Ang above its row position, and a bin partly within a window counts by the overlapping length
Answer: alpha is 0.03 mag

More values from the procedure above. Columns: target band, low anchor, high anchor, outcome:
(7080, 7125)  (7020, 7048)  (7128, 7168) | 0.01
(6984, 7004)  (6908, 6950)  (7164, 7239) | 0.18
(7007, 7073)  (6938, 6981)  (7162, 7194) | 0.02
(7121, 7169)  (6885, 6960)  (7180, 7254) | 0.04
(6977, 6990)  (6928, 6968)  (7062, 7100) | 0.12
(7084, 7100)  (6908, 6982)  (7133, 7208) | 0.06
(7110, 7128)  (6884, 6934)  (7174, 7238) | 0.05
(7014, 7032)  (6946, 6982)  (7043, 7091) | 0.03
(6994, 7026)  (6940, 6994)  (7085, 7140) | 0.03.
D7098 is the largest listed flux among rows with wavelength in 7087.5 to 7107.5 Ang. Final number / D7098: 6.46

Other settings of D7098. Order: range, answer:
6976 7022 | 6.47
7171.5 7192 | 7.23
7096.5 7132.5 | 6.7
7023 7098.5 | 6.67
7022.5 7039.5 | 6.59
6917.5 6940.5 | 6.96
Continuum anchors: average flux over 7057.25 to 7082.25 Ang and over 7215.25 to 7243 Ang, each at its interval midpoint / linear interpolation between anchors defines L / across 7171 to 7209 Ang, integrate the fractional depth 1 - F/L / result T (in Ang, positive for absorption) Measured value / -0.8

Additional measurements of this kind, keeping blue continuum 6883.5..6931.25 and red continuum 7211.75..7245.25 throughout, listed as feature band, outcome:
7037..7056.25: 0.7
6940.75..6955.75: 0.8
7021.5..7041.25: 0.8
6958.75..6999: 3.7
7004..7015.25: 0.6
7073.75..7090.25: 0.5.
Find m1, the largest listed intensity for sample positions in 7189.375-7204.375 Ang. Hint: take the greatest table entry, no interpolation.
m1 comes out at 7.49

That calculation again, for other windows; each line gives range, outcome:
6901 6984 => 7.04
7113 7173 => 6.78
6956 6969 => 7.02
